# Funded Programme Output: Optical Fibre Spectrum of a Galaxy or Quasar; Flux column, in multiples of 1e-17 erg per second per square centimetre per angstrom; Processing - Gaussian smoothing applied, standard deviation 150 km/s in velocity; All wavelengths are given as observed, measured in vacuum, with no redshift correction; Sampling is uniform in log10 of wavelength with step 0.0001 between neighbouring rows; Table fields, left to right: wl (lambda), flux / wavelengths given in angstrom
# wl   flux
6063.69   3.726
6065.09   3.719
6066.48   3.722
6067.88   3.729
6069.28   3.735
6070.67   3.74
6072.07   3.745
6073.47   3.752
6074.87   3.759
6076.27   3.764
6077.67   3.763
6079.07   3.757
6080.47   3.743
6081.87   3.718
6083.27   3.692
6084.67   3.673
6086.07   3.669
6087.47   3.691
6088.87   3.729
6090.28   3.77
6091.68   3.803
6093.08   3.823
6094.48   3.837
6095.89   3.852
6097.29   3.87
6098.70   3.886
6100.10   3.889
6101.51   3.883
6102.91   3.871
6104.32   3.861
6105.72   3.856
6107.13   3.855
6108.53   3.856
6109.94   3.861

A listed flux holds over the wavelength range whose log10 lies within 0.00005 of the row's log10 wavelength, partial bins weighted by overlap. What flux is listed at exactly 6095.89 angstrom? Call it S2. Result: 3.852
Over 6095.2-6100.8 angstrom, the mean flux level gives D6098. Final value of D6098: 3.88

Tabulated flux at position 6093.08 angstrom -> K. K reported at 3.823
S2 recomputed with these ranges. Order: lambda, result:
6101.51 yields 3.883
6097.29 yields 3.87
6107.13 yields 3.855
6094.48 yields 3.837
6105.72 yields 3.856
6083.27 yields 3.692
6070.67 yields 3.74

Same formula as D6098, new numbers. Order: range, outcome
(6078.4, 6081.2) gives 3.75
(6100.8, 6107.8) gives 3.86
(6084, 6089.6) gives 3.69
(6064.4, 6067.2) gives 3.73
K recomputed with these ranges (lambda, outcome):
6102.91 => 3.871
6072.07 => 3.745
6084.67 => 3.673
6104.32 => 3.861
